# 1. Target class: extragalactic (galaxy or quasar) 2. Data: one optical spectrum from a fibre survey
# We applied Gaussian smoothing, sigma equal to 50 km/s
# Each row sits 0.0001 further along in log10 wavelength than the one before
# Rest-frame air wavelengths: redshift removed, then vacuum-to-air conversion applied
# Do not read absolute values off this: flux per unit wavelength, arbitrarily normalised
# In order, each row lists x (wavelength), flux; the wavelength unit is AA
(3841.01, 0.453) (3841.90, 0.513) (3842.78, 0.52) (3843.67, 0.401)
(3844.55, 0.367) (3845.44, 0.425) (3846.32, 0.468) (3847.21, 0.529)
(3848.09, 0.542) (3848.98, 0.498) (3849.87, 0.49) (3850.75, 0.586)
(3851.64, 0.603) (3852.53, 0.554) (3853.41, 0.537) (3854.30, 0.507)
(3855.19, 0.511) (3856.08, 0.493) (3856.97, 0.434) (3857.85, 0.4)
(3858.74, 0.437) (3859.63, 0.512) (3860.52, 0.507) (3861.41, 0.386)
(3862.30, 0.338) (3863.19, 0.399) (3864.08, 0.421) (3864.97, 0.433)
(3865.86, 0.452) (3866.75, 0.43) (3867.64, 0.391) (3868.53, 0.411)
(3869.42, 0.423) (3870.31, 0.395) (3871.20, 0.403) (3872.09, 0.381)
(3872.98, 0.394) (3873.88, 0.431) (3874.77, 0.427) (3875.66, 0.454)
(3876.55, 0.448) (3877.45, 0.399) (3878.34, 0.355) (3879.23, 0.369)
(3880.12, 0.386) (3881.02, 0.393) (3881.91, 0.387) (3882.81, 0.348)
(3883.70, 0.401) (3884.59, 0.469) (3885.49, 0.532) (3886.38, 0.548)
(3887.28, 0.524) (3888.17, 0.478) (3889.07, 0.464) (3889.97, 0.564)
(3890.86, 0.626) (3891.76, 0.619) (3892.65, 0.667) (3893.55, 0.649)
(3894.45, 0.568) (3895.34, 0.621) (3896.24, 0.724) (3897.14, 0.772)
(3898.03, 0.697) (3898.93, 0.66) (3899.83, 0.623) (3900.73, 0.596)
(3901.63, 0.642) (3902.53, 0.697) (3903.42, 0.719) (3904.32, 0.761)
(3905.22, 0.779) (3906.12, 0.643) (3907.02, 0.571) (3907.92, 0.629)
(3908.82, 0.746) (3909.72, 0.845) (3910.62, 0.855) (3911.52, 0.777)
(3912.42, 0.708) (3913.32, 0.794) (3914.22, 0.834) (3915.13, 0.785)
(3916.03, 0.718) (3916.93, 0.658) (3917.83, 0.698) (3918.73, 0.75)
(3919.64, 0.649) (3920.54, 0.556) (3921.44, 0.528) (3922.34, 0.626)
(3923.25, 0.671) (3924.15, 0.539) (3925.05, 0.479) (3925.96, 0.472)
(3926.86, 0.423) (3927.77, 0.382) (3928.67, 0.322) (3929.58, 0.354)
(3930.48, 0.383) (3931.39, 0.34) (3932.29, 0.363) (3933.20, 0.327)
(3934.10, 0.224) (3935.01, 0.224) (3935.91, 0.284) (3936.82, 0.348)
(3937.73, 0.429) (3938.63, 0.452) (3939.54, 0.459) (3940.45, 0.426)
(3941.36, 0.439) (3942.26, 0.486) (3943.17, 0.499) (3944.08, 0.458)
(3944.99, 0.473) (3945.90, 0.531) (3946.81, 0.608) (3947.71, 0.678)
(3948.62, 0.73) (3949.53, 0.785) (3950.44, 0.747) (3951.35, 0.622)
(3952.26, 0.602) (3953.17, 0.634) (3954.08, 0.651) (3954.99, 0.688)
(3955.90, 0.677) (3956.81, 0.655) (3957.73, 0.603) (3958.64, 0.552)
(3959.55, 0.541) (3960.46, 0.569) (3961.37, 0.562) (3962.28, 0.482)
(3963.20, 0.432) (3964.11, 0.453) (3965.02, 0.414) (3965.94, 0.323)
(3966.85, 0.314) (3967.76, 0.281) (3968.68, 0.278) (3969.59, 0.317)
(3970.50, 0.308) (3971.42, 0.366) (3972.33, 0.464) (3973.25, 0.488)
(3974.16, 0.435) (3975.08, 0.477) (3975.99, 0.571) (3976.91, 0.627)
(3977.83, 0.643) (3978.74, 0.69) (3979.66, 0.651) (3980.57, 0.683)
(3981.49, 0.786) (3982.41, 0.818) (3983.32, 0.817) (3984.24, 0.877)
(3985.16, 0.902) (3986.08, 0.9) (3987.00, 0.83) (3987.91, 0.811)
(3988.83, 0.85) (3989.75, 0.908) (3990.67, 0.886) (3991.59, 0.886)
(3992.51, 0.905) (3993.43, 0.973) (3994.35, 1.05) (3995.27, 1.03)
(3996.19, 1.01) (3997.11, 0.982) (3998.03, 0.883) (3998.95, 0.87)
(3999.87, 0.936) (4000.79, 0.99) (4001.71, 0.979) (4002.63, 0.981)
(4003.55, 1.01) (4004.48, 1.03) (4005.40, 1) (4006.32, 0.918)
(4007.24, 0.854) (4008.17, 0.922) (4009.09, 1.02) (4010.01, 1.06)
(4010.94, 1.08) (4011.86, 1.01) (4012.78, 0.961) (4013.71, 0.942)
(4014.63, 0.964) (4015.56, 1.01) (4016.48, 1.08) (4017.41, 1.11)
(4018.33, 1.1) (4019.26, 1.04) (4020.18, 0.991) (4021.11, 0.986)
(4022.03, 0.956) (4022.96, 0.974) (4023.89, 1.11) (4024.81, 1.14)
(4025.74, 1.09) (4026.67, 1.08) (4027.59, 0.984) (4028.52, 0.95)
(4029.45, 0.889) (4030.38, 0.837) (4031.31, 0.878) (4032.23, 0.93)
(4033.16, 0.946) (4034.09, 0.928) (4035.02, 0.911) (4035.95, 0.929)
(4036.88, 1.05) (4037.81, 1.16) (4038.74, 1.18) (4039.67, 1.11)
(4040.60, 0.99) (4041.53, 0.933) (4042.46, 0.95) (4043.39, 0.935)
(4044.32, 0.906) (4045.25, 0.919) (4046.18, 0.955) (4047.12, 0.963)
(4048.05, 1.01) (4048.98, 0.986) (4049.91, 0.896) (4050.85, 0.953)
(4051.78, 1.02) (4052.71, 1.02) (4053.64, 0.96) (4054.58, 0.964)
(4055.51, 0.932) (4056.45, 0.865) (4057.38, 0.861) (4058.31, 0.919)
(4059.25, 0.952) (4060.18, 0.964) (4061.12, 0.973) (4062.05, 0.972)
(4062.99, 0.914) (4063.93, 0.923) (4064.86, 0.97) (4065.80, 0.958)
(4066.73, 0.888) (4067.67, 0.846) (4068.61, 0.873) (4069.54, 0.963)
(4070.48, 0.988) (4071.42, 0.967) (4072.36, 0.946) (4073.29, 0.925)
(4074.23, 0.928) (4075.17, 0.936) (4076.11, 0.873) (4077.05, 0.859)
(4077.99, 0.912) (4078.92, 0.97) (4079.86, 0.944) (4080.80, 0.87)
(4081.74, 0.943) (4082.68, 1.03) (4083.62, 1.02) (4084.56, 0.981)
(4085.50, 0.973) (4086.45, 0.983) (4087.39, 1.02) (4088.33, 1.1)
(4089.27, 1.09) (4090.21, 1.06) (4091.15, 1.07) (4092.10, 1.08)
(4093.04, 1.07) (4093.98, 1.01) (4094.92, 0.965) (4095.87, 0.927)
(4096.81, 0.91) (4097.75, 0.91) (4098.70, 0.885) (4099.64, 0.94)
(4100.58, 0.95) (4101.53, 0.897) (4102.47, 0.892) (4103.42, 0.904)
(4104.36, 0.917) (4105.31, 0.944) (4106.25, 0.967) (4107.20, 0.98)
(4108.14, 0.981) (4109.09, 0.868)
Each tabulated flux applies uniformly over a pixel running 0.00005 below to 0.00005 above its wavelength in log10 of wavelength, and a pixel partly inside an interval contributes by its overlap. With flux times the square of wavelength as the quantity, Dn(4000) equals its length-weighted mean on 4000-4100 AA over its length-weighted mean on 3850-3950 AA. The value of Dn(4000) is 1.99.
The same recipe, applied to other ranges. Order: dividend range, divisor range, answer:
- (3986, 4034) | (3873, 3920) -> 1.70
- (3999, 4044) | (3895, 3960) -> 1.78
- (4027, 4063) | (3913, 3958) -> 1.88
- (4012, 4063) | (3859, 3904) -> 2.12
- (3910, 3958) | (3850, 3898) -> 1.19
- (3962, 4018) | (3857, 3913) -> 1.54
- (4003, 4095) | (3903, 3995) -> 1.72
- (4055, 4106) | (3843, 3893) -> 2.30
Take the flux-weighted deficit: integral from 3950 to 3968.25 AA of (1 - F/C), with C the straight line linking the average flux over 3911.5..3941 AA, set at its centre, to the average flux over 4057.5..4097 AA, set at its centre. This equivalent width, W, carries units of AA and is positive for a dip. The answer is 2.0 AA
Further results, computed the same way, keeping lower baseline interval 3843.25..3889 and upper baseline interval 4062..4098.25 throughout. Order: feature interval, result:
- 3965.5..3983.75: 5.02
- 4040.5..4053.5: -1.11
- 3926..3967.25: 9.99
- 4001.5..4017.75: -4.15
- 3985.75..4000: -3.15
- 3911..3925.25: -2.65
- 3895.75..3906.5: -3.26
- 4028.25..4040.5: -1.78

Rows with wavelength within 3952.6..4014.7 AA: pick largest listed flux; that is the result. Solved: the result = 1.08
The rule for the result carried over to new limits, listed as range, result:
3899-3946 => 0.855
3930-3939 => 0.452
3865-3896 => 0.667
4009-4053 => 1.18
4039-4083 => 1.11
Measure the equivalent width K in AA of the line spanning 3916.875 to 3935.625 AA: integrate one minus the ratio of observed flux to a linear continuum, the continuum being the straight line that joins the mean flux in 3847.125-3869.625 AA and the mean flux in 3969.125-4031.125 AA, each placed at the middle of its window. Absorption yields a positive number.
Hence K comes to 5.4 AA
